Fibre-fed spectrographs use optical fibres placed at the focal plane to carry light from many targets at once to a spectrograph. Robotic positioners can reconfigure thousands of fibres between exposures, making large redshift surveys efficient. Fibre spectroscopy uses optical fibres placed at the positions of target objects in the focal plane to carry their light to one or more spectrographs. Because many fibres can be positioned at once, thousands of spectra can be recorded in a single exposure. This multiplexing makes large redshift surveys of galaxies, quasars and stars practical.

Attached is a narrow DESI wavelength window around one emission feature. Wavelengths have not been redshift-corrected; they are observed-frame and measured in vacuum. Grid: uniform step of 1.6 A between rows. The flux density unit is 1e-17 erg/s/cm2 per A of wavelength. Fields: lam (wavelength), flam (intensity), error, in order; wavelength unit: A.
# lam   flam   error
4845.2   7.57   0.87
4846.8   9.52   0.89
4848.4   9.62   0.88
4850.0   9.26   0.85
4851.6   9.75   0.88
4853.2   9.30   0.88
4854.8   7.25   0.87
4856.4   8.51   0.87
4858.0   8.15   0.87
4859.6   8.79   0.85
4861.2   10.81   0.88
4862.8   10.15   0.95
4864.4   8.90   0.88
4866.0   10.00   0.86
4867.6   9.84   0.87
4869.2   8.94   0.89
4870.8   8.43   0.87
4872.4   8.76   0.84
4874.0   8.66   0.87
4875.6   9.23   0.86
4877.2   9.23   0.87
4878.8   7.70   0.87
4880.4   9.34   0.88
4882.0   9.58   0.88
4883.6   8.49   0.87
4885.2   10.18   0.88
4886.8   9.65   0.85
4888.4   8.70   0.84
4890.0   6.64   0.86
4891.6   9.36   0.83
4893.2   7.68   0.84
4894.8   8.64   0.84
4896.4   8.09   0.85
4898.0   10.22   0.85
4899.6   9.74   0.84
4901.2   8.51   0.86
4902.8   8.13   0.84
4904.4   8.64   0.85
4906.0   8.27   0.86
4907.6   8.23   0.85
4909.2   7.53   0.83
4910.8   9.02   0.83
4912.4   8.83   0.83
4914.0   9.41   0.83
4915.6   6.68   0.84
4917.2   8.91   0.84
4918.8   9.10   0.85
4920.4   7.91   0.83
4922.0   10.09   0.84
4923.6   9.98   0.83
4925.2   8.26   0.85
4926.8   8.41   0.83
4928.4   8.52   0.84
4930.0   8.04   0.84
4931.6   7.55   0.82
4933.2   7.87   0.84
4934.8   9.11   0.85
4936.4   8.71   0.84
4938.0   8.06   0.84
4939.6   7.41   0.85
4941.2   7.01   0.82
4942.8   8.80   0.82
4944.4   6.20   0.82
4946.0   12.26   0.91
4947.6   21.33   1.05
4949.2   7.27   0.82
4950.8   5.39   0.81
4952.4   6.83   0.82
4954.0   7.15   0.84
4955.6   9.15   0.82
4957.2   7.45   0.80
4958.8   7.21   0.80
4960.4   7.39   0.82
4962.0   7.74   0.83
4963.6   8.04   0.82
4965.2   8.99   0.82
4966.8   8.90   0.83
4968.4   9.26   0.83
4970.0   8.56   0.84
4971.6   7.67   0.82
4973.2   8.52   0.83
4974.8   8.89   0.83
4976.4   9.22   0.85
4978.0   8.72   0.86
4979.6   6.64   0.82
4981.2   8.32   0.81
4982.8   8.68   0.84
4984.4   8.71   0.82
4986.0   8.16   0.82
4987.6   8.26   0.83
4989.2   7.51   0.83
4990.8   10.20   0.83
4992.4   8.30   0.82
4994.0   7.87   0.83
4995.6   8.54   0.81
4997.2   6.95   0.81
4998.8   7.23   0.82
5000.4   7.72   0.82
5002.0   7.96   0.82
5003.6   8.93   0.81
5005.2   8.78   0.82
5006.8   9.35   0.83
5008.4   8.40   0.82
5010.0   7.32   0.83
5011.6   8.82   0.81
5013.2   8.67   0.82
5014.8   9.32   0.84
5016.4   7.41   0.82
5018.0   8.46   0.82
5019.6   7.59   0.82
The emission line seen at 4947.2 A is H-gamma 4340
